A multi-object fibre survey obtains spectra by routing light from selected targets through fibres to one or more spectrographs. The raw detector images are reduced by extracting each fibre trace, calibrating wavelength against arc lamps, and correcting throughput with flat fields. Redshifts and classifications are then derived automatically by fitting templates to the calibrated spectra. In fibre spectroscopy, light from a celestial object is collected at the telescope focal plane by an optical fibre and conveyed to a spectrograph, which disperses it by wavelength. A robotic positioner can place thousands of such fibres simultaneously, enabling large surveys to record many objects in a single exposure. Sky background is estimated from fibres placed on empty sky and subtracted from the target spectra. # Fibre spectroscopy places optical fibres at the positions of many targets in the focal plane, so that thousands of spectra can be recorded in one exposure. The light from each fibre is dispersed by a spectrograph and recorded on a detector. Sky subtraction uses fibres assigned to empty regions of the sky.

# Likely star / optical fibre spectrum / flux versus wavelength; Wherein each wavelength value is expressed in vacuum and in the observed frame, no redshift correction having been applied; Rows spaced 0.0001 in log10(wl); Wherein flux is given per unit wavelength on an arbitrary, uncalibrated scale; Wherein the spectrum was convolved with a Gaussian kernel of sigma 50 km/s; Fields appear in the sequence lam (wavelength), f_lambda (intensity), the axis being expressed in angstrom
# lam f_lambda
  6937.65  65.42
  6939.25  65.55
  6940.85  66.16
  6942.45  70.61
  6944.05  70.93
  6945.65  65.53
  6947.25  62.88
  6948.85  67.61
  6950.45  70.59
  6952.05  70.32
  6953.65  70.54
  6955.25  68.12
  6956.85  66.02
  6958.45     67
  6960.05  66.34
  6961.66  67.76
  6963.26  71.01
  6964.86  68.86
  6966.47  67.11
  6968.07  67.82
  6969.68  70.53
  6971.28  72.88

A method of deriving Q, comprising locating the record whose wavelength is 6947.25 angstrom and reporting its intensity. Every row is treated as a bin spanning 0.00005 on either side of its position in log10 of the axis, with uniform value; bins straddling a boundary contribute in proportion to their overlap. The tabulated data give 62.88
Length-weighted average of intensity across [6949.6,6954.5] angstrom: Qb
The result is 70.5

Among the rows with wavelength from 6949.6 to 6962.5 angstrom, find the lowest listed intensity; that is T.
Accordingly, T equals 66.02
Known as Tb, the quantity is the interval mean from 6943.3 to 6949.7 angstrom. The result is 66.7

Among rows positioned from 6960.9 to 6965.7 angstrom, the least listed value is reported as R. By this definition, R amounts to 67.76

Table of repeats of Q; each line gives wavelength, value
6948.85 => 67.61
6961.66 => 67.76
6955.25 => 68.12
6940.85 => 66.16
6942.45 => 70.61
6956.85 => 66.02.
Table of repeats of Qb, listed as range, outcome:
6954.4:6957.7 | 67.2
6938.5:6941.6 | 65.8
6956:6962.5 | 66.8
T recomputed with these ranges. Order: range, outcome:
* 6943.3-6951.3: 62.88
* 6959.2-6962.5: 66.34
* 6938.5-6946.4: 65.53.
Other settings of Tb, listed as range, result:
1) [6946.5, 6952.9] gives 67.9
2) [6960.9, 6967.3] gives 68.7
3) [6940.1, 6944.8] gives 69.2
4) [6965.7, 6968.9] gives 67.5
